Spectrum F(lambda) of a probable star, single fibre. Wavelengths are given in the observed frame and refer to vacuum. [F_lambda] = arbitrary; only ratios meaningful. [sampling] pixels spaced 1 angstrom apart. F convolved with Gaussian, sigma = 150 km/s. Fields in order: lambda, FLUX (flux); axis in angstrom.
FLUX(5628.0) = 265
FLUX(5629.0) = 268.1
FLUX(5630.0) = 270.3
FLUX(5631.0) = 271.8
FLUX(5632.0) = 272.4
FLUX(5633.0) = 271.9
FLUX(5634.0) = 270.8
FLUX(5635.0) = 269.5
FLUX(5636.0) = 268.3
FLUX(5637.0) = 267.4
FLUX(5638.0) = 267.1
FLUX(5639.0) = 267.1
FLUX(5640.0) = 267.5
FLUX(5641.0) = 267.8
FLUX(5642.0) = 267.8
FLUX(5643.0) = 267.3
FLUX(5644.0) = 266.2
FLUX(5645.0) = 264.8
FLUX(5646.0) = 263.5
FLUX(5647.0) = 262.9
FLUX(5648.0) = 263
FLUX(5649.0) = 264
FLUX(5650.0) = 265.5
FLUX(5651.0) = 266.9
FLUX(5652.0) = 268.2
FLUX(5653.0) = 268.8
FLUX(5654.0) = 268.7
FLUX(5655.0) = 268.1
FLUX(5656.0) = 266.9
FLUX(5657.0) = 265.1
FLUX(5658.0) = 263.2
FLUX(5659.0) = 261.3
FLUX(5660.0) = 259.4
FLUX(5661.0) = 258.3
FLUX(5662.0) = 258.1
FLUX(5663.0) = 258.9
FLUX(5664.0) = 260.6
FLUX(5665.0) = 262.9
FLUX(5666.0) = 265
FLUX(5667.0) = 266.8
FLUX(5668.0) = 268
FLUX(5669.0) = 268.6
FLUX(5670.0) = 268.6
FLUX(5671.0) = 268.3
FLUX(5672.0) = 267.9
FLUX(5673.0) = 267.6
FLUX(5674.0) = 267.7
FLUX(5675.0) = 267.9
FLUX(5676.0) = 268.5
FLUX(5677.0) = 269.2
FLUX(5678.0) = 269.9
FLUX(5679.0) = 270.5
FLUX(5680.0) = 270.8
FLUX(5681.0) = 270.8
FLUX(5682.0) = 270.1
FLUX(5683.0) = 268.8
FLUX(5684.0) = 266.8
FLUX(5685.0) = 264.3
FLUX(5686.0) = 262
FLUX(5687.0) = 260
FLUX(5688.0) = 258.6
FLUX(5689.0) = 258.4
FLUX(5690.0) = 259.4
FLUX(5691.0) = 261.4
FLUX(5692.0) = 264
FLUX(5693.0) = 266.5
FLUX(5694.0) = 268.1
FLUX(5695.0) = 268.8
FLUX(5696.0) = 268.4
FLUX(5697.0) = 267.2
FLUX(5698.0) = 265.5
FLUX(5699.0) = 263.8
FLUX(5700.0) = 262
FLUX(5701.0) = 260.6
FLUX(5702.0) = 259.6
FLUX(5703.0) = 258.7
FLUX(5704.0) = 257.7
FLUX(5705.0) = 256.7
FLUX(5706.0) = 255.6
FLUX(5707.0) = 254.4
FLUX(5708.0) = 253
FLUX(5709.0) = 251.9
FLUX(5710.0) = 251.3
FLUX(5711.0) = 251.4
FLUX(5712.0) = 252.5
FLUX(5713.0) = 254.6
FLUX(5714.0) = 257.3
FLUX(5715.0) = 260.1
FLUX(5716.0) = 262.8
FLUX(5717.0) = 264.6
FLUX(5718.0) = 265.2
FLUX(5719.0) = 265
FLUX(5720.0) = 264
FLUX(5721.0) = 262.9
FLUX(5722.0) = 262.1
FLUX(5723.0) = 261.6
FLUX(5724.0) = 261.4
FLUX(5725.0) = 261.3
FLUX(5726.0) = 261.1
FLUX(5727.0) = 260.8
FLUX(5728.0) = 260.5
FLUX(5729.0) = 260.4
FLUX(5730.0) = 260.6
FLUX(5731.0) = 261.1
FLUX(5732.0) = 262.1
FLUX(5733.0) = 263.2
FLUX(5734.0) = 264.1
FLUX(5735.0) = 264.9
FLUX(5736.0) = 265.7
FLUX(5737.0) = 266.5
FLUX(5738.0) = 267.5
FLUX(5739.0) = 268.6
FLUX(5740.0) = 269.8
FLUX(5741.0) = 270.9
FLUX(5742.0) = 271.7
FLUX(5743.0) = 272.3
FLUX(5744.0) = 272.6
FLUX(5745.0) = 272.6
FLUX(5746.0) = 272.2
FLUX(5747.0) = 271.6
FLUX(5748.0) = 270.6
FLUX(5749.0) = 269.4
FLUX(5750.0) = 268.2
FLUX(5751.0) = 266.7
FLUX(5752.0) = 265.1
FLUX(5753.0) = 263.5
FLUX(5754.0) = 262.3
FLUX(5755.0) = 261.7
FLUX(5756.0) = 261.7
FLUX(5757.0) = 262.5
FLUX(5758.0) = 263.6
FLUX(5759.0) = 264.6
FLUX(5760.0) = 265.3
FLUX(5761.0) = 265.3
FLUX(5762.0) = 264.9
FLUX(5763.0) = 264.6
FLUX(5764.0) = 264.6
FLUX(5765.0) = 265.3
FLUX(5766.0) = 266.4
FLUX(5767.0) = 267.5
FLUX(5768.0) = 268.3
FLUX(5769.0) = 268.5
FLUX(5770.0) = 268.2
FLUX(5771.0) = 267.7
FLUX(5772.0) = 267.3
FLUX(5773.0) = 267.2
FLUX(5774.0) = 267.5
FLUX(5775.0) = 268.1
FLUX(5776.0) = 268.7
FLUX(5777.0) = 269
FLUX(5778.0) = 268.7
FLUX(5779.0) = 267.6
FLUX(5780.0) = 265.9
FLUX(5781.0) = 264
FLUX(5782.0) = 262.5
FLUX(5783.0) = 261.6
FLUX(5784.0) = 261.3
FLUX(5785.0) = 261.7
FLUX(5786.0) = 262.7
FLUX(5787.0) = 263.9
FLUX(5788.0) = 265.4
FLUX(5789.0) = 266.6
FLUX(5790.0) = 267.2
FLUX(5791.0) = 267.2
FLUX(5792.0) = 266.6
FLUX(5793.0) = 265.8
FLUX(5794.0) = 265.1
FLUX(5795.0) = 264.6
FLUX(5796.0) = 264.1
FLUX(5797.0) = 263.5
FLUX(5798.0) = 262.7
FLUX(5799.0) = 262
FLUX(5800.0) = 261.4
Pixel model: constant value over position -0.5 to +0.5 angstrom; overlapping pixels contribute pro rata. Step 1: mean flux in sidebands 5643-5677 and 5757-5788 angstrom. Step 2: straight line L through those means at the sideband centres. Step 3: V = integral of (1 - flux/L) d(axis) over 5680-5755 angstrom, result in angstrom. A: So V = 0.59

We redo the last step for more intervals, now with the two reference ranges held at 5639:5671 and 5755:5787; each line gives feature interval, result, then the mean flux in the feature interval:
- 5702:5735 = 0.7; 259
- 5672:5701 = -0.1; 266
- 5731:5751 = -0.2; 268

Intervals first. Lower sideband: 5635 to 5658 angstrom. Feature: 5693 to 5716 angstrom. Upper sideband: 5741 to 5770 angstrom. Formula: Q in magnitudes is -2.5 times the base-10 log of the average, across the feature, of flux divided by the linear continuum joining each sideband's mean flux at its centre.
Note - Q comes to 0.03 mag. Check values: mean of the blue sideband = 266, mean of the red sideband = 267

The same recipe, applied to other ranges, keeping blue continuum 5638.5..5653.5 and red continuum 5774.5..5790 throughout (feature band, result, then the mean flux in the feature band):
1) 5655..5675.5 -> 0.005 mag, 265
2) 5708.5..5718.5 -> 0.035 mag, 257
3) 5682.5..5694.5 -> 0.011 mag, 263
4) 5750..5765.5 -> 0.005 mag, 264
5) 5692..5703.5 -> 0.005 mag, 264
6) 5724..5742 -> 0.006 mag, 264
